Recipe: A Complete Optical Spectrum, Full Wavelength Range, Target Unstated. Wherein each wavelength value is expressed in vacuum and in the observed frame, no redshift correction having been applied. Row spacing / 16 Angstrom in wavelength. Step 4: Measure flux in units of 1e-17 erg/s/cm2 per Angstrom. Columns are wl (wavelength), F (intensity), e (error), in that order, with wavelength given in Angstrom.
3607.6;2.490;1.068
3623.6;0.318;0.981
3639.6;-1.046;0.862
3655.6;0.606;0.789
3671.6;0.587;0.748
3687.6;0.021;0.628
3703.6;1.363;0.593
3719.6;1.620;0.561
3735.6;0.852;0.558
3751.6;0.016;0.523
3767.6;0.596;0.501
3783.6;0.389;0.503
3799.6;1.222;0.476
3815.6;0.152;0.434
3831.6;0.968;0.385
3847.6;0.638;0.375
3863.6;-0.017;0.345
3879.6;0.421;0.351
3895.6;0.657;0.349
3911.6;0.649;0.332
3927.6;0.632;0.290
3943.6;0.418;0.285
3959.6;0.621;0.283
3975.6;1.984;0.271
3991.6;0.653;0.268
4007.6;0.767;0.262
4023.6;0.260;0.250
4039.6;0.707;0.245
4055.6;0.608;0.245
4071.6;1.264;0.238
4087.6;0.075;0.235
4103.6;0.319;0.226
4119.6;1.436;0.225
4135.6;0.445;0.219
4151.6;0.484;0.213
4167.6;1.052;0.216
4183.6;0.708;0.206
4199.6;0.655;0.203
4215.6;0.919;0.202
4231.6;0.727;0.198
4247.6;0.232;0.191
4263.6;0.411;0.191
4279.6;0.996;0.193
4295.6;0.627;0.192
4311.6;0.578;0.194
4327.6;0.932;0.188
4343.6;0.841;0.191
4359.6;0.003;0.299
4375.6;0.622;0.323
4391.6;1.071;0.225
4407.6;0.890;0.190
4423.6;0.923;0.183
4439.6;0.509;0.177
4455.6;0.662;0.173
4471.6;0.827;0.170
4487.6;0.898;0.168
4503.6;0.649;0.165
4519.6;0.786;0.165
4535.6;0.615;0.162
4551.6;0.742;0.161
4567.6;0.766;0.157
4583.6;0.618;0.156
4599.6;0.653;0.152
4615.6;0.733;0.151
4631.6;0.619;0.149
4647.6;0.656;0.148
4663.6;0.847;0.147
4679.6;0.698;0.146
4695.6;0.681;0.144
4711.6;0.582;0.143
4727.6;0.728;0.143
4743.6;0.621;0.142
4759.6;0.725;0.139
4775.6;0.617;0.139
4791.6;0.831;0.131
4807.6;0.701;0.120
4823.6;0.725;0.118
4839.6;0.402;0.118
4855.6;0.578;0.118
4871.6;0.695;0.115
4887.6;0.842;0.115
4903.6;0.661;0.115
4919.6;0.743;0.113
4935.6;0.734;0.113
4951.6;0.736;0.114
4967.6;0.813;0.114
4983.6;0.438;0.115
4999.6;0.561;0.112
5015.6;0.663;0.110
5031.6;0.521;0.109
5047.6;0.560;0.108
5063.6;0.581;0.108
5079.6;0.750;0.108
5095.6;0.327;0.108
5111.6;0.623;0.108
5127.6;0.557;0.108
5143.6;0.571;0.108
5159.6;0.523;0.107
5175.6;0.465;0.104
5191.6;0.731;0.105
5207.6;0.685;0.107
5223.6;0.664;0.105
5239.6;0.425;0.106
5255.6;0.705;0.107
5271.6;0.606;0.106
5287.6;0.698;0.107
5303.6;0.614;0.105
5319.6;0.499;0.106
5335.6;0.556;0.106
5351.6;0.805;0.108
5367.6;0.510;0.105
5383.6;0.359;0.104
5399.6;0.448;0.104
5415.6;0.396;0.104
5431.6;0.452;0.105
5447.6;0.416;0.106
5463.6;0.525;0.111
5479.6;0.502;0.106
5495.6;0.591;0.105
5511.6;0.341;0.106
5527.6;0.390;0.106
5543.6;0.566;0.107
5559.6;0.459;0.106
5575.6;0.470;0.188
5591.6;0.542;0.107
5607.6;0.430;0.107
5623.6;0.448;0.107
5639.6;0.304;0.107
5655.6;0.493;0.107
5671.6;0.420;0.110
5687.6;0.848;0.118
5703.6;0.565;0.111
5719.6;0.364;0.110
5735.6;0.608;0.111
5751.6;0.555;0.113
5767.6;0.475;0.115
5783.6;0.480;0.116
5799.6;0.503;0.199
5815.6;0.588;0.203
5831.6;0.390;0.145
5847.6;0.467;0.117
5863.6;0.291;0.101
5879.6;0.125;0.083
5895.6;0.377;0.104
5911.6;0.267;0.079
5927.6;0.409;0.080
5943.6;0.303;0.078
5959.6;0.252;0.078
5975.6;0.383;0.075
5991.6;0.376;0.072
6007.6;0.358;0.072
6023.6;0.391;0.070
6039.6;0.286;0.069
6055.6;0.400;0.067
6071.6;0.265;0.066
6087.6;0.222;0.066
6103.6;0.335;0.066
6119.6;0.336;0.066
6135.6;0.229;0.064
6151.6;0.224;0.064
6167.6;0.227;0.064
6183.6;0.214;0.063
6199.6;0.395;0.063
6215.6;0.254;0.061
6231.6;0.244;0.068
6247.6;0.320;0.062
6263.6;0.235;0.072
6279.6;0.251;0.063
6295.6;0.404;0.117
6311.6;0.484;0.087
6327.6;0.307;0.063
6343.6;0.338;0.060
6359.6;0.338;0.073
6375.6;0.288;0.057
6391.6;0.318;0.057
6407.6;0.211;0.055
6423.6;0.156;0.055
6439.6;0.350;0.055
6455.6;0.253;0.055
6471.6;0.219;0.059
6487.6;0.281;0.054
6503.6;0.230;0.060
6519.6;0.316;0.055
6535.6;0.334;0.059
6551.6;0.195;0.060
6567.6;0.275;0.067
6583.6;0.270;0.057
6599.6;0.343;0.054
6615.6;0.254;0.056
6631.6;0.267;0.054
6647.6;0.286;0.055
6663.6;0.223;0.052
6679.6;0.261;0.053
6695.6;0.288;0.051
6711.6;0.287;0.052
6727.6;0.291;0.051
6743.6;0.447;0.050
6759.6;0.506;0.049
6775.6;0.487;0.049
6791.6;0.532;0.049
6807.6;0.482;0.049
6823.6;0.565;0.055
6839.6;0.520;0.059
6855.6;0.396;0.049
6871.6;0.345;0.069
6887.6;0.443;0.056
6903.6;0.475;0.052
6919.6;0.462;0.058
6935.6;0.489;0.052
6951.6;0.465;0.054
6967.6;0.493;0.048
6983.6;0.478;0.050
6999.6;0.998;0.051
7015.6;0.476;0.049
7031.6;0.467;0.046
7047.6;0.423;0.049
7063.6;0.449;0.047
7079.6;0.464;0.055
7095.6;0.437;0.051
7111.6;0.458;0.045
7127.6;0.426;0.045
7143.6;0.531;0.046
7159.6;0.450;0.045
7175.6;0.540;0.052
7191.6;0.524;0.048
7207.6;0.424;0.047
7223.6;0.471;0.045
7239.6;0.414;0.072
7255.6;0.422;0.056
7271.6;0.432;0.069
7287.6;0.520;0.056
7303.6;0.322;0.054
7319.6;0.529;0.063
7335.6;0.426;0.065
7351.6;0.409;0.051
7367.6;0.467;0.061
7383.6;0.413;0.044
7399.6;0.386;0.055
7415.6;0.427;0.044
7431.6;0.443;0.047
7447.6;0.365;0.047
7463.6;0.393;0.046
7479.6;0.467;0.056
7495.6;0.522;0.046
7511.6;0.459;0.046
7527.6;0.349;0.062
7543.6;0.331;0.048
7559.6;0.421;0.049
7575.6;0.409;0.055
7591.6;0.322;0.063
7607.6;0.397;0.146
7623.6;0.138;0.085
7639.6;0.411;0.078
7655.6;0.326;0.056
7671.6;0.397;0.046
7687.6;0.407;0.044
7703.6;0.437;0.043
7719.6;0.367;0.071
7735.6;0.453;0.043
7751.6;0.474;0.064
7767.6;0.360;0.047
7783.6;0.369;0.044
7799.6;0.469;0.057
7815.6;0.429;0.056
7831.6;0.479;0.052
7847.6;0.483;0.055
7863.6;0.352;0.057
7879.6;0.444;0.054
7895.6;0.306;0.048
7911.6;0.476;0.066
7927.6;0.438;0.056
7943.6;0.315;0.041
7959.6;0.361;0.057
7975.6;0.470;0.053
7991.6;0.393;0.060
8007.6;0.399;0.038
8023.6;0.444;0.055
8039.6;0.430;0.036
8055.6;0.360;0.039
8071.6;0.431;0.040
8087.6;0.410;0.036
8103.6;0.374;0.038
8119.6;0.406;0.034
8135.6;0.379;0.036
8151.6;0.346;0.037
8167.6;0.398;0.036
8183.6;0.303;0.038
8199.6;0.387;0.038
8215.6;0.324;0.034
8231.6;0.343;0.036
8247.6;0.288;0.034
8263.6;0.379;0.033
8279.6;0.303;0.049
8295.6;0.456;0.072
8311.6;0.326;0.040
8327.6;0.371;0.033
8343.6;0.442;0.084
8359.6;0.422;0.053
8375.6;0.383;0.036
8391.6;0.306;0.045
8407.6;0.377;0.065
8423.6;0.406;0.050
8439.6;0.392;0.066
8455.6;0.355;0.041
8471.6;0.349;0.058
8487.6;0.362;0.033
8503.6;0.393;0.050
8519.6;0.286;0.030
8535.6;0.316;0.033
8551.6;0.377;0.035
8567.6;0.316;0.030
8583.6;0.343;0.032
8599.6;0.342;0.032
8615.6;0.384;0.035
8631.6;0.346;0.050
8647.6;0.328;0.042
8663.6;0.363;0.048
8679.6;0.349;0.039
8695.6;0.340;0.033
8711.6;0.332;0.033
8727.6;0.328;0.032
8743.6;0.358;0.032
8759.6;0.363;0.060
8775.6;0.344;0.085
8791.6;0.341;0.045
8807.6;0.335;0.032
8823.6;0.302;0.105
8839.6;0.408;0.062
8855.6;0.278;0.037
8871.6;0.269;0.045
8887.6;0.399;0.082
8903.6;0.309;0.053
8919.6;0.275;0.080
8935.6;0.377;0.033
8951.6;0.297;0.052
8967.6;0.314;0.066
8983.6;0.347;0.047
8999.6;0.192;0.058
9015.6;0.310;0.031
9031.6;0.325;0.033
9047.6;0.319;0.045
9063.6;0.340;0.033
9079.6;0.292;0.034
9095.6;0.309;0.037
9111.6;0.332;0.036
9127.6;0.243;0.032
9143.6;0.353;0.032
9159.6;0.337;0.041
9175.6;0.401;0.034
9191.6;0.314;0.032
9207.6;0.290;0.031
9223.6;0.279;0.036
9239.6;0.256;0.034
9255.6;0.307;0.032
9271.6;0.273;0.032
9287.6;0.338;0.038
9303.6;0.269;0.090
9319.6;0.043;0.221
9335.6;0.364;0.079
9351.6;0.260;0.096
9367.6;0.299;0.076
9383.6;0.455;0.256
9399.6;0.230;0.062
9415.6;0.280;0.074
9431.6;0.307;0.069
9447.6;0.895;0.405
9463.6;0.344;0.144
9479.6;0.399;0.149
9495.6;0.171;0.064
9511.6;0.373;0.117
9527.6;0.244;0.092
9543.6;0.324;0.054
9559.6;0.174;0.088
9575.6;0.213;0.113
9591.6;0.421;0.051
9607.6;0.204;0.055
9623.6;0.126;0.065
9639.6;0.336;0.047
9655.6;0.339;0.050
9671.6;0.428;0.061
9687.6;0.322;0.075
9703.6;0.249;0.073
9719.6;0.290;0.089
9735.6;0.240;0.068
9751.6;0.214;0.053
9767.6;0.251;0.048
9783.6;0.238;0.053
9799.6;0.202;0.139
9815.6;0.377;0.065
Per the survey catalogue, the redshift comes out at 0.07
